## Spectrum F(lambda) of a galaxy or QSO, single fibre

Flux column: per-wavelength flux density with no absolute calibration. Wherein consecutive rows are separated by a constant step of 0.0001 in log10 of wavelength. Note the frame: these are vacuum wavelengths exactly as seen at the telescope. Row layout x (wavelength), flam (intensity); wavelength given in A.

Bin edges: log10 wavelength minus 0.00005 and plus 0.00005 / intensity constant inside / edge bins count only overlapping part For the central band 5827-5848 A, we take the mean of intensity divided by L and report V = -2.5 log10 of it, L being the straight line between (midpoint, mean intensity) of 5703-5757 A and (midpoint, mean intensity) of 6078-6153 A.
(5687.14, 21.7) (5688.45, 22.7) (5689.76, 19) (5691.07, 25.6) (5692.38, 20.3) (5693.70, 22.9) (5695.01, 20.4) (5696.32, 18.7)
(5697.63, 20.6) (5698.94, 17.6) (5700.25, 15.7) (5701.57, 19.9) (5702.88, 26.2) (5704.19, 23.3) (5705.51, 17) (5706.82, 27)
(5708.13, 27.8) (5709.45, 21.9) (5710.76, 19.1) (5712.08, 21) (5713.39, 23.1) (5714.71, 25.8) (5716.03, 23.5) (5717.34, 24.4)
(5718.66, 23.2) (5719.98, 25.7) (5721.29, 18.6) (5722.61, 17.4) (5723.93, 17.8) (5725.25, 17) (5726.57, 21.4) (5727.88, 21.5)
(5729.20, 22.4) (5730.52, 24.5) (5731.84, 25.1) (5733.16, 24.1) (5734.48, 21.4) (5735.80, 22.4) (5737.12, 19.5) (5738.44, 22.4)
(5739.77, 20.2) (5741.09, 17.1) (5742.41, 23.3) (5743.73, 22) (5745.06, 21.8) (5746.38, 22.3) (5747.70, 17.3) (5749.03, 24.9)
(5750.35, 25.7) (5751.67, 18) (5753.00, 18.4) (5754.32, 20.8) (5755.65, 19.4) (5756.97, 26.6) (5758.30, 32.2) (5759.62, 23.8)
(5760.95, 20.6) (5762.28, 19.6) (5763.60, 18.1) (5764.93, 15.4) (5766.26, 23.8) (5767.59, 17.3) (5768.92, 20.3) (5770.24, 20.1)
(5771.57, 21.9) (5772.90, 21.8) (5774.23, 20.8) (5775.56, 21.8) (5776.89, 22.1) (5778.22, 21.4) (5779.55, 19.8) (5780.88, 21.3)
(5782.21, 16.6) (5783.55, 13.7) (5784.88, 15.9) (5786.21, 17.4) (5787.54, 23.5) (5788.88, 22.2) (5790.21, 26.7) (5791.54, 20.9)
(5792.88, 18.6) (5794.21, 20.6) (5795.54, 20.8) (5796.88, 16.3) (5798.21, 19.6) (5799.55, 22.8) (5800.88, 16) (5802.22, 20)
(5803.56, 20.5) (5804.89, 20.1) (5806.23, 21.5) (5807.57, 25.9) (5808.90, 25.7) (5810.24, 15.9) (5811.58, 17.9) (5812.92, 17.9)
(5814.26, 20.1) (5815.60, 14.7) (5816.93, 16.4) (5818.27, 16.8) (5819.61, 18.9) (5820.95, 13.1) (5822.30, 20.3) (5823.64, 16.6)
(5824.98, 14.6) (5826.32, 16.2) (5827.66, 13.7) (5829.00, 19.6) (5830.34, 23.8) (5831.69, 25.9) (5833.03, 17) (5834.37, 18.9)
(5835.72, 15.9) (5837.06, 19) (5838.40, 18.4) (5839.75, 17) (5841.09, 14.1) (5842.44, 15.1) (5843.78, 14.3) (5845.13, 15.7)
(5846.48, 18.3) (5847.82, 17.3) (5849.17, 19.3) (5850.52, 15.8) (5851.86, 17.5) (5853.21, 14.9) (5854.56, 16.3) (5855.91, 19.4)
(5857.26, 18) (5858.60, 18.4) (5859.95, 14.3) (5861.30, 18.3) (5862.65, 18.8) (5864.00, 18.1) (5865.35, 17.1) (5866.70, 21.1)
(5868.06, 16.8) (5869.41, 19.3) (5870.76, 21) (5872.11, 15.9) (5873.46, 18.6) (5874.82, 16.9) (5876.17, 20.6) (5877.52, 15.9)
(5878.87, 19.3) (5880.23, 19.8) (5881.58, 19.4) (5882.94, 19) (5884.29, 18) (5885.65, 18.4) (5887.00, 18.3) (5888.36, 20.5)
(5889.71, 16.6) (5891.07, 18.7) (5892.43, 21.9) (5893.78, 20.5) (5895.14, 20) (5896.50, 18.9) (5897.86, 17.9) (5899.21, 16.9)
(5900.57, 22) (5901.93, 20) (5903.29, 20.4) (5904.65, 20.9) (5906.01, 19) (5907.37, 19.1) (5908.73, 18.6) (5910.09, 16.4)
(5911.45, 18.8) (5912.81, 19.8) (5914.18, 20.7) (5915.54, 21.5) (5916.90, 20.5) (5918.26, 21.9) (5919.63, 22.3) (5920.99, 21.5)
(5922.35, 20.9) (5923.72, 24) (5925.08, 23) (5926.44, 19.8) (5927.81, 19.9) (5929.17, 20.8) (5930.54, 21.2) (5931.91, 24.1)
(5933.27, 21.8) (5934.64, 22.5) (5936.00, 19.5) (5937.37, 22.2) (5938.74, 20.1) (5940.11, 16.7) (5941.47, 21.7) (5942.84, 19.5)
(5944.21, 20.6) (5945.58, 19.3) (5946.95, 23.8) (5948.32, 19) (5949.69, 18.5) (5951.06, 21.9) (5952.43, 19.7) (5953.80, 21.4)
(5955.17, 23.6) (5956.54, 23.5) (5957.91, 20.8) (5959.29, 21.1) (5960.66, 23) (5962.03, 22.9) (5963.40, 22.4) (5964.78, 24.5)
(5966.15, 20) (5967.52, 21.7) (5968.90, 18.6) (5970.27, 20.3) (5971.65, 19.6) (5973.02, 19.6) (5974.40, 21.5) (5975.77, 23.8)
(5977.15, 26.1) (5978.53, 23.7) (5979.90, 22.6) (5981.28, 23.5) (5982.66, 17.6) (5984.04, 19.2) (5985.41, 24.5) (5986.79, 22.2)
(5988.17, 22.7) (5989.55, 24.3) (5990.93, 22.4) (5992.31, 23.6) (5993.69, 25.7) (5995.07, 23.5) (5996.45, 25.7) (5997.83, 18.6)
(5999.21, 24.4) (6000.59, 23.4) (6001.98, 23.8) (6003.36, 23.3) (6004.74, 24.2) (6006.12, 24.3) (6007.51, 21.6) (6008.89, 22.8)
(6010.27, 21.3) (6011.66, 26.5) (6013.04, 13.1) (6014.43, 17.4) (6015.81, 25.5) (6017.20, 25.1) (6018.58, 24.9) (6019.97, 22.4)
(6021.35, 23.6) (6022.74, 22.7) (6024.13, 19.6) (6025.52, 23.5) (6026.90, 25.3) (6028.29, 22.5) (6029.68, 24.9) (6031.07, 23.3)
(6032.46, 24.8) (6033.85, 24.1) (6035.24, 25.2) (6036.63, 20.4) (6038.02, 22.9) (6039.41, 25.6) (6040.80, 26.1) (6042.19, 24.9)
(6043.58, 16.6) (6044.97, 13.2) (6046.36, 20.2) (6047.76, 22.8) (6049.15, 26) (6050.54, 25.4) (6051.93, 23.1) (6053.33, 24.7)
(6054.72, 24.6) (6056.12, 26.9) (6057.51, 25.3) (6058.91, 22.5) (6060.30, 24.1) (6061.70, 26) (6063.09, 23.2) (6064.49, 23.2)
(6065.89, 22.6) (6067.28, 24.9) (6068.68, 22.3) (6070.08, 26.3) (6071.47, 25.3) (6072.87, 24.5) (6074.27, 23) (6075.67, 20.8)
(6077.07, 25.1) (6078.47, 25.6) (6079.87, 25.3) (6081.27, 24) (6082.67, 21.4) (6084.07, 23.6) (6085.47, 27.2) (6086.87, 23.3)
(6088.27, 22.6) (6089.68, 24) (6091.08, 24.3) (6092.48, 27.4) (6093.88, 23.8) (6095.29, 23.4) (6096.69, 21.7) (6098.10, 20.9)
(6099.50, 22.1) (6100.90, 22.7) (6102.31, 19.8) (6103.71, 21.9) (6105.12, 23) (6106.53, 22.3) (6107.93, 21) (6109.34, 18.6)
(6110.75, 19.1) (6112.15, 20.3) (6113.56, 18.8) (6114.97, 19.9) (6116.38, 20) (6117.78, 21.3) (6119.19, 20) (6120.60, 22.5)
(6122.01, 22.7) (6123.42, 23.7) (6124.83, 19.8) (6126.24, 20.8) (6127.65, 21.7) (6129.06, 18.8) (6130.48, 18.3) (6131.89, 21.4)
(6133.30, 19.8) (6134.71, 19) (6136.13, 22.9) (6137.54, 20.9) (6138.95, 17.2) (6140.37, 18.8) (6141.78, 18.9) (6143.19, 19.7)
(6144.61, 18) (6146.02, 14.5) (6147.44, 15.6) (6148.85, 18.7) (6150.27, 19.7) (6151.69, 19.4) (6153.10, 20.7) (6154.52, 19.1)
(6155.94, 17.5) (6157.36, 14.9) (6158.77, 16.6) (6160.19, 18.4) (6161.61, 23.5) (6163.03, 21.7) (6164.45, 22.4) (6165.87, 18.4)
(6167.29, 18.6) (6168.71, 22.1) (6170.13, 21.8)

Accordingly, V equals 0.215 mag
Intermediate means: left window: 21.8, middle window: 17.8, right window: 21.1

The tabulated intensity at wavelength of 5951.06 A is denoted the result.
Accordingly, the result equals 21.9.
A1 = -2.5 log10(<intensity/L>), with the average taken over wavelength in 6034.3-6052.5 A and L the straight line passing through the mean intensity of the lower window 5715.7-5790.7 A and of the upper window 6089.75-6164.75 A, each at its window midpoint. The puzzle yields -0.10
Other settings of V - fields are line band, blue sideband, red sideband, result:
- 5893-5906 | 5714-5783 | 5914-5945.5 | 0.078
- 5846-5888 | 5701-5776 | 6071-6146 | 0.199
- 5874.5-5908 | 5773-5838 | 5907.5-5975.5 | 0.064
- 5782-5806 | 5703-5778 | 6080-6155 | 0.104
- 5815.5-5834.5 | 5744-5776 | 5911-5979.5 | 0.195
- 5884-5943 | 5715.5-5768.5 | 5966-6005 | 0.101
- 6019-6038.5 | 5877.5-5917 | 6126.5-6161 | -0.217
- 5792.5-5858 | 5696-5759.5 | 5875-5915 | 0.117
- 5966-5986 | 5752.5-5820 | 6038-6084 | 0.051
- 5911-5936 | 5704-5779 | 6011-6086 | 0.066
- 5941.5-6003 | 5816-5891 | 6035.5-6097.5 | -0.048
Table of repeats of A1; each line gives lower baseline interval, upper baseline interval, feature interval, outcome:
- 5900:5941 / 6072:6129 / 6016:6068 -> -0.08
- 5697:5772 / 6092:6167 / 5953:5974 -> -0.04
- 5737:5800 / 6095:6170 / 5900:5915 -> 0.05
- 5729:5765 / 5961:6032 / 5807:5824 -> 0.19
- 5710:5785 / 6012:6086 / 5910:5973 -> 0.08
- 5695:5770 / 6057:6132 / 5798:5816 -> 0.09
